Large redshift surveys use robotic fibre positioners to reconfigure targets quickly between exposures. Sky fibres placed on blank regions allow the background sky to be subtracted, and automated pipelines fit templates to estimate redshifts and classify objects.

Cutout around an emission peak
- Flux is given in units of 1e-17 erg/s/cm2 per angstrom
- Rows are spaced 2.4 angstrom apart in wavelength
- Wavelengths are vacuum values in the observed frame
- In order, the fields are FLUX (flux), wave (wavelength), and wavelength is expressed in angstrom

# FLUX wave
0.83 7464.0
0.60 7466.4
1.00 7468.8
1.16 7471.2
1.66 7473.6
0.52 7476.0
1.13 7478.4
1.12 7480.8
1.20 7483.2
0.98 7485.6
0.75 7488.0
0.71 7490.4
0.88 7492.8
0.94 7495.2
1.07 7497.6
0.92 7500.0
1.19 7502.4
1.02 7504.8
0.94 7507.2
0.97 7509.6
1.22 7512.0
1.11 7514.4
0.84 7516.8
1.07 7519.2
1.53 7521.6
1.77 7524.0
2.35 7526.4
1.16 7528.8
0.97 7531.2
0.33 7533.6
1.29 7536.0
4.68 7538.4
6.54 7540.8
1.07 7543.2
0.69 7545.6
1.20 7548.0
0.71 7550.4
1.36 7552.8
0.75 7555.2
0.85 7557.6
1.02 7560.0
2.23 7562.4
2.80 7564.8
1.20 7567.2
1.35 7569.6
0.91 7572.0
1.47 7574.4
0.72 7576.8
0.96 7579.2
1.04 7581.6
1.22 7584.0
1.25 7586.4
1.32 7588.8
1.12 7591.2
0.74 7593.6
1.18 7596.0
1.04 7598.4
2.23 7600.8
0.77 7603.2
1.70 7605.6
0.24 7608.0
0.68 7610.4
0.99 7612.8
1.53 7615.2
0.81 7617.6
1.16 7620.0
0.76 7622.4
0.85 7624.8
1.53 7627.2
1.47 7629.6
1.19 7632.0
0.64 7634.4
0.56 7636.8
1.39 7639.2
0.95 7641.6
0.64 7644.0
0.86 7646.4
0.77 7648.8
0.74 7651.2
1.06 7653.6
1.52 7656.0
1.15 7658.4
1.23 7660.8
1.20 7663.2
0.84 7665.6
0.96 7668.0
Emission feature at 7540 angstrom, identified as H-alpha 6563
